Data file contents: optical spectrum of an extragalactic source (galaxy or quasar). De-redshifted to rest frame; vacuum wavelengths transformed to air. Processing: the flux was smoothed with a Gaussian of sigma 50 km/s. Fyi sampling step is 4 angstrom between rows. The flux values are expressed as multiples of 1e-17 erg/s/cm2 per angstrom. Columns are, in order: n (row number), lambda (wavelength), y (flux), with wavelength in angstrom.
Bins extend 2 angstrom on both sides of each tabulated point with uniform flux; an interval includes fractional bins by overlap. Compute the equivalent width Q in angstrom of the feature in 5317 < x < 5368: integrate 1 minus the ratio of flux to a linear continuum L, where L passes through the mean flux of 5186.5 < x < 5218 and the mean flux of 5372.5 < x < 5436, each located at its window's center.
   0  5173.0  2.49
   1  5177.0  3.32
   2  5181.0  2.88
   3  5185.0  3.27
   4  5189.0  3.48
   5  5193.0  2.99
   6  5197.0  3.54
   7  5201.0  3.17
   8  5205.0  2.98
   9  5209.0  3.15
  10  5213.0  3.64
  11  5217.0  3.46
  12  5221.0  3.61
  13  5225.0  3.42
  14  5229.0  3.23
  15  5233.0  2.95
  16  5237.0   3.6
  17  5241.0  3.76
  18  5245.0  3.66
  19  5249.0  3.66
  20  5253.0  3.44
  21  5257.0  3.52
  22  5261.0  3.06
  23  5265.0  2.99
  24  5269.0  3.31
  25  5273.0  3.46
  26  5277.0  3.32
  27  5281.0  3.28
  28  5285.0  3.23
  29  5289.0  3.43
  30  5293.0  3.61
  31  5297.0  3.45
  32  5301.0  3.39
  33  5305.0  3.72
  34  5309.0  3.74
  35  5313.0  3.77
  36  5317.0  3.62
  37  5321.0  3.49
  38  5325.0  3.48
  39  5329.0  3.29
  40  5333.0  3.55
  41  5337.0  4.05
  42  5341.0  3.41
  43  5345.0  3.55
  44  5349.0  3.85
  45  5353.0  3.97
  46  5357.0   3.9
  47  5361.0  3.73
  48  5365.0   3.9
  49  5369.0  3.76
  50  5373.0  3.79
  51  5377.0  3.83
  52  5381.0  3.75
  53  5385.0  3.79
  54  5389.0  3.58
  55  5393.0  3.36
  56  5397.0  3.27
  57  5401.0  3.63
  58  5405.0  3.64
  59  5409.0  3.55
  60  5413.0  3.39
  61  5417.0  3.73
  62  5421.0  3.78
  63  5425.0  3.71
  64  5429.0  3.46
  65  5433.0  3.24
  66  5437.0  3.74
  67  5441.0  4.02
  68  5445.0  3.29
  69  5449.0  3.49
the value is -2.6 angstrom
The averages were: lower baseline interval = 3.3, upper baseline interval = 3.59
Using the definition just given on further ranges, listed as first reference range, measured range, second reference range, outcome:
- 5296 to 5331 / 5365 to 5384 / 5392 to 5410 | -1.5 angstrom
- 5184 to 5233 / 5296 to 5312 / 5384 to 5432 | -0.8 angstrom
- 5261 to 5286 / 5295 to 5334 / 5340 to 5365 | -0.4 angstrom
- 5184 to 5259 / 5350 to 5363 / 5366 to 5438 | -1.1 angstrom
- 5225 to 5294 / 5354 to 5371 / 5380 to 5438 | -1.6 angstrom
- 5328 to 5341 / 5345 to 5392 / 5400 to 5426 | -2.1 angstrom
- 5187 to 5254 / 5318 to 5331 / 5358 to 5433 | 0.4 angstrom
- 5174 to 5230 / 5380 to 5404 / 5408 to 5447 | -0.1 angstrom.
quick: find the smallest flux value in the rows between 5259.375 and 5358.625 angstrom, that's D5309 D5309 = 2.99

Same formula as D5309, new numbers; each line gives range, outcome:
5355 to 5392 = 3.58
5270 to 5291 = 3.23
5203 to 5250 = 2.95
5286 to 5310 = 3.39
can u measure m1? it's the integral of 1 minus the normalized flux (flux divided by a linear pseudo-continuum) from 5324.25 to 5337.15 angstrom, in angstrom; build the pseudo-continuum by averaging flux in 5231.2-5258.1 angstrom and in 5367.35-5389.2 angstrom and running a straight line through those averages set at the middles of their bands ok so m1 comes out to 0.5 angstrom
